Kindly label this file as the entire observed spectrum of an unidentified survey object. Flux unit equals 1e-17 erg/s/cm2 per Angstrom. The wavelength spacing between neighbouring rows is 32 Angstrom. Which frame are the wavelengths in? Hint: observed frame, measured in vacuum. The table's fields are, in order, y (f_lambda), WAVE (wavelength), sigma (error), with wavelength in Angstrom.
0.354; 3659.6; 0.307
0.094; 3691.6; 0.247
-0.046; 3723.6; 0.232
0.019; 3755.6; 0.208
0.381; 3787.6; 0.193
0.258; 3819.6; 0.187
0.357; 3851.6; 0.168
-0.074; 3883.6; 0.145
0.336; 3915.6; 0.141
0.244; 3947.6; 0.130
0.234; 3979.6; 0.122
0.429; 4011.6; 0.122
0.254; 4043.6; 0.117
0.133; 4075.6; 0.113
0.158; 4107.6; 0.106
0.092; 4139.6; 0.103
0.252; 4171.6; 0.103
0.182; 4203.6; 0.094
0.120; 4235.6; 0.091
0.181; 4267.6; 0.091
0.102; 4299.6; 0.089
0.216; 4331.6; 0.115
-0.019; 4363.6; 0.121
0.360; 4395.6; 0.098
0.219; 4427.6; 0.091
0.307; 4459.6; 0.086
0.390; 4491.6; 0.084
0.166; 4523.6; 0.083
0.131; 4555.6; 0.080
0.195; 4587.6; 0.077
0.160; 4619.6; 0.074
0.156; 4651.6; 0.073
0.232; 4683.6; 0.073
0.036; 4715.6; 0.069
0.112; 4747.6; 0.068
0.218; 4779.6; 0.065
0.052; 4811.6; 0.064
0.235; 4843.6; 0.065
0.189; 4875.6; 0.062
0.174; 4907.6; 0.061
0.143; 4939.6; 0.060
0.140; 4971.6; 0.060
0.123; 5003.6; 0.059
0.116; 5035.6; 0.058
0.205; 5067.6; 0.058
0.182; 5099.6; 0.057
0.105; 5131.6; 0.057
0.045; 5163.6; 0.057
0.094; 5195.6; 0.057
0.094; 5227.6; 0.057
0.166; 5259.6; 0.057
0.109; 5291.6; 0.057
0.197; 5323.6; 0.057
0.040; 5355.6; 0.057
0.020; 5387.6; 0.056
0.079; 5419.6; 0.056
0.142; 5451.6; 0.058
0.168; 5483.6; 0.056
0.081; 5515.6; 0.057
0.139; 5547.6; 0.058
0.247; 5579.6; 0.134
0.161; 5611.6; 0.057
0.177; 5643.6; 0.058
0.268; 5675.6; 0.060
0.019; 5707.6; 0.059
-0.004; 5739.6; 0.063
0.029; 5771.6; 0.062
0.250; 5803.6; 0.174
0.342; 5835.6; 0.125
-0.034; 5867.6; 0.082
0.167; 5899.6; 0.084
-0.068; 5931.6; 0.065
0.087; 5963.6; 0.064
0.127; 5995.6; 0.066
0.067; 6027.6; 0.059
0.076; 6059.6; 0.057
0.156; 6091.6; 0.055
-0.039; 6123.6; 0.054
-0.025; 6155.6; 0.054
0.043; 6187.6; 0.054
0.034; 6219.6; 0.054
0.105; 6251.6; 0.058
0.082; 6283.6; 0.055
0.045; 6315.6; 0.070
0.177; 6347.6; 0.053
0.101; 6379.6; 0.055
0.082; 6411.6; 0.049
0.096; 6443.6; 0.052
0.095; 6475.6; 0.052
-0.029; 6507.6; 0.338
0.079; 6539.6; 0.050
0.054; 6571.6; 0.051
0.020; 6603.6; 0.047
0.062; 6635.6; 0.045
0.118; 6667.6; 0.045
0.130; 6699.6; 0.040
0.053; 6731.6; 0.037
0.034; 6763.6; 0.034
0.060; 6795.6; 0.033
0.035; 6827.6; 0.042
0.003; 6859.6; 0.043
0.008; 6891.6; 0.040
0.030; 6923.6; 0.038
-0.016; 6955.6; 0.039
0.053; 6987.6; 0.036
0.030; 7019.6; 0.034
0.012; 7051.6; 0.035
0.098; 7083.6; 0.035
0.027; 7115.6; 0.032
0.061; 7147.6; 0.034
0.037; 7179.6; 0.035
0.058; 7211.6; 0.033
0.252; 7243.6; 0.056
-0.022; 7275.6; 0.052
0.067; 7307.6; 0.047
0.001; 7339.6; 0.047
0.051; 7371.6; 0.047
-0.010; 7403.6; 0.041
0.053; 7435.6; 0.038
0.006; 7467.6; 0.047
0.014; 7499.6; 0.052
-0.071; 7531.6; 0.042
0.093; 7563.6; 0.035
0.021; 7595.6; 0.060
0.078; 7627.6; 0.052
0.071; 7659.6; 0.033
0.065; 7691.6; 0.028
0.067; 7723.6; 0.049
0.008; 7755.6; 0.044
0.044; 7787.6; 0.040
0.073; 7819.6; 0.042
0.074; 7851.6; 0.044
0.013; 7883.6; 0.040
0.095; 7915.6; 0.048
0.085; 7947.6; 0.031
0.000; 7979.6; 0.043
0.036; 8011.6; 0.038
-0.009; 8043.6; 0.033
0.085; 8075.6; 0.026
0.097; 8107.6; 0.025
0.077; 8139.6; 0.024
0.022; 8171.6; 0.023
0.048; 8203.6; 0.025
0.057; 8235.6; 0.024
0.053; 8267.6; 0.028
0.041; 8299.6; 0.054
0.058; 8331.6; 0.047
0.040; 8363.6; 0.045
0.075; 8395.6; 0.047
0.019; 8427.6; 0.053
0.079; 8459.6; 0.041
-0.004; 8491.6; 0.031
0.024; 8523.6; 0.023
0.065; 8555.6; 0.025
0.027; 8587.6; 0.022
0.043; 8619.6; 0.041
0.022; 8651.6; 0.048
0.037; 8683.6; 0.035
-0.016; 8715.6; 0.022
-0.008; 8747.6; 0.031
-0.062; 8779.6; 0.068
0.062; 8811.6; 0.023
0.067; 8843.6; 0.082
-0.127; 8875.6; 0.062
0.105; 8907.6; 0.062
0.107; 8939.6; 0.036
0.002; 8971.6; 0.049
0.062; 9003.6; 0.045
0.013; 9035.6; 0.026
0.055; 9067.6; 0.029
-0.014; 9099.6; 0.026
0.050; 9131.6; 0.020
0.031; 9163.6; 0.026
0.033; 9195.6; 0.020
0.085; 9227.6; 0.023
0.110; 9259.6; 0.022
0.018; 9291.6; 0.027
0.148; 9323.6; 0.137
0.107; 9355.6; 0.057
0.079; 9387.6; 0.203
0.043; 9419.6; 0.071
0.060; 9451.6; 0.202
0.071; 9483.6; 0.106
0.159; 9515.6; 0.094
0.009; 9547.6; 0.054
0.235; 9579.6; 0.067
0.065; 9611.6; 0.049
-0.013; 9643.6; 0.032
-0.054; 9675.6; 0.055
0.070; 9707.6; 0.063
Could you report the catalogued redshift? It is 1.48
